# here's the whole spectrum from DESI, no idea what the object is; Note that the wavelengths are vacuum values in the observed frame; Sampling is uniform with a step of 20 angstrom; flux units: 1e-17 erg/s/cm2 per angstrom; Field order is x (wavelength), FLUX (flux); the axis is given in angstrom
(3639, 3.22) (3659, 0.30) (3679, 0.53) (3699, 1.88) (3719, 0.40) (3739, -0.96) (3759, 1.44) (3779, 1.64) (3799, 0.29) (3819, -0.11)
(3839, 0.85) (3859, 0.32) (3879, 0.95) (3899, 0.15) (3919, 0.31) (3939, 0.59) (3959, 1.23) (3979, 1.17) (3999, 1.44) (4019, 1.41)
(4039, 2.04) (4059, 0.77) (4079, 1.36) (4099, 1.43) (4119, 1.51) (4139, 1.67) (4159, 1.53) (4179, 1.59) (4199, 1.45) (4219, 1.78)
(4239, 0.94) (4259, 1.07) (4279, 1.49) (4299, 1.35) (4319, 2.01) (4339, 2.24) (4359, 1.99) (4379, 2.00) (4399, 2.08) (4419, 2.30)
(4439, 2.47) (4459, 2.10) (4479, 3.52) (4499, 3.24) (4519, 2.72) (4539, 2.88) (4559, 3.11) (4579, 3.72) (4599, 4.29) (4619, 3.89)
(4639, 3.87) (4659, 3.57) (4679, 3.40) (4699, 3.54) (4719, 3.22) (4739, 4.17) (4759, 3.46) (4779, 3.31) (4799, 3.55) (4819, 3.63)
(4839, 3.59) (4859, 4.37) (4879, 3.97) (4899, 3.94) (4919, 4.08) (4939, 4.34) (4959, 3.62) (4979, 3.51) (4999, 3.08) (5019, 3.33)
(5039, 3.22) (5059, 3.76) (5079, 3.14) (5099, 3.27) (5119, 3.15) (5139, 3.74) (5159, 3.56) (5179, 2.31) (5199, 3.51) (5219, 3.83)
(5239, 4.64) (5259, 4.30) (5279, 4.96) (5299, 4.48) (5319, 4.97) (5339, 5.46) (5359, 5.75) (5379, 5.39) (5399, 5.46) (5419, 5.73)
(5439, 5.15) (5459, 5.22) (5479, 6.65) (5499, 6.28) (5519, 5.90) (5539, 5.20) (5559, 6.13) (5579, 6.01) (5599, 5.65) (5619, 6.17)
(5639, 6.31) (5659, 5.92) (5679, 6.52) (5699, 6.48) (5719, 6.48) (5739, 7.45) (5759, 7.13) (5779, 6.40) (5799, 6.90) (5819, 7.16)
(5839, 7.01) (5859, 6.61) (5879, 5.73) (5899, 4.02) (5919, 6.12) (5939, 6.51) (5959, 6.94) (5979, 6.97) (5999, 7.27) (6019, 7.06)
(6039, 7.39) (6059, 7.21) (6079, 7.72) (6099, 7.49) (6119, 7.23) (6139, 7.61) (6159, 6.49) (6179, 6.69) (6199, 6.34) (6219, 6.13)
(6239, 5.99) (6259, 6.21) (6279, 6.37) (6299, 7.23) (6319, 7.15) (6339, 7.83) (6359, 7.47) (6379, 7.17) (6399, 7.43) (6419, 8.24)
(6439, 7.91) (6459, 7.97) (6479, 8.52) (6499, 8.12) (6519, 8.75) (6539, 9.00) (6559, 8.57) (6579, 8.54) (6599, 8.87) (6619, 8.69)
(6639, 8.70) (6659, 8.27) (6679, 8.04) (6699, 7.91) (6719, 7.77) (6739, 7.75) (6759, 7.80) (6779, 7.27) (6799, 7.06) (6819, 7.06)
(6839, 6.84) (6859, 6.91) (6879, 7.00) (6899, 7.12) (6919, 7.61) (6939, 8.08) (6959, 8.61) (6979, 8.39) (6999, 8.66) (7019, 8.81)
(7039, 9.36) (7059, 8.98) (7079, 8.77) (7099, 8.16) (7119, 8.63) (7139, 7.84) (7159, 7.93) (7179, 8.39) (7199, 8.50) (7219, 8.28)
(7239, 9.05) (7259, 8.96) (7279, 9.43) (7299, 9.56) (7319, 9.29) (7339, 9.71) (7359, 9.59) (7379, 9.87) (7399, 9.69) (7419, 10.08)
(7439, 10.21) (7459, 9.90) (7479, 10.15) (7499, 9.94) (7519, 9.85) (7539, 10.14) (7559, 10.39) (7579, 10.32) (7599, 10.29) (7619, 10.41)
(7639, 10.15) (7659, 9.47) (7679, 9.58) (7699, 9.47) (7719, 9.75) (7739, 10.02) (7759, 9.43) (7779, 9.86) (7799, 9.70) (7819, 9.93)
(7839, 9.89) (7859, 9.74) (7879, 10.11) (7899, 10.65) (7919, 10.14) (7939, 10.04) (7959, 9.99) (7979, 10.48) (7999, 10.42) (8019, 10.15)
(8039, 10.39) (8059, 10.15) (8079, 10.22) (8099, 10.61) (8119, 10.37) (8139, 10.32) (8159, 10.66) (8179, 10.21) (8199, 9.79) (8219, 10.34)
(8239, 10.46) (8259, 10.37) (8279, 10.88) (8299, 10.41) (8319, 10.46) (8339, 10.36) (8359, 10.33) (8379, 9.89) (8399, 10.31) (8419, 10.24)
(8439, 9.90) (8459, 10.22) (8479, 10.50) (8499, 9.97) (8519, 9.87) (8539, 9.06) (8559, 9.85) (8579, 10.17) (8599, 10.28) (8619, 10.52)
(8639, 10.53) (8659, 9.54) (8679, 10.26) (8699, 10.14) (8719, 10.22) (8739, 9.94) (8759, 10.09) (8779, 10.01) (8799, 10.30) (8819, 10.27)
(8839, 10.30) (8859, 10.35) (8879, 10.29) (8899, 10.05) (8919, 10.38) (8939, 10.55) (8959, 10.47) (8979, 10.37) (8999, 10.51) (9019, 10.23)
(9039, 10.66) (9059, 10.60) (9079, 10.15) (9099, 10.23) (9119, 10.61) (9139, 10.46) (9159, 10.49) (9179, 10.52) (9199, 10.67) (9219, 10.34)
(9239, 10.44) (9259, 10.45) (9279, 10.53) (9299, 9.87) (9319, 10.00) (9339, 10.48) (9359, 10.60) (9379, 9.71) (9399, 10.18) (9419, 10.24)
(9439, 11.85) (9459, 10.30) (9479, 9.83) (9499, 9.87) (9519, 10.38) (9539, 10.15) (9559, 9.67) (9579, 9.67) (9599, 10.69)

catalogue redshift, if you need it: 0.00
